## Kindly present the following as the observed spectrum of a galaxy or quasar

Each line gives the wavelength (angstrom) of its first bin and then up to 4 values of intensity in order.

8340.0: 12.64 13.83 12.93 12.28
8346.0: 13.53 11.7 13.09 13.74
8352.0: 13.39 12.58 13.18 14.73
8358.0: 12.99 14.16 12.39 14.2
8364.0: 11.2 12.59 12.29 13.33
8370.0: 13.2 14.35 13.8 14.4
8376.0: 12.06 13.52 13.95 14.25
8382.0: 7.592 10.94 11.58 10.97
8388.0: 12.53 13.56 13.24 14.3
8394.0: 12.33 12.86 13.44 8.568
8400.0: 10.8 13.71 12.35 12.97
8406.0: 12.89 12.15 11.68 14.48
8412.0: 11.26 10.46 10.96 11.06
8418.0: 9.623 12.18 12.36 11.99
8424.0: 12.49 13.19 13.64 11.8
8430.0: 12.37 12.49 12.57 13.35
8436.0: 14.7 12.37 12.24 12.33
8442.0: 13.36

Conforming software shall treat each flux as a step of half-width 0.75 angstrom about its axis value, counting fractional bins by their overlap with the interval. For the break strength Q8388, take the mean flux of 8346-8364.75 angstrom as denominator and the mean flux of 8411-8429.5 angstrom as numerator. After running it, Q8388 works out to 0.9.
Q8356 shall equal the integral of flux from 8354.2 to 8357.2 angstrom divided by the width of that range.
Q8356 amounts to 13.9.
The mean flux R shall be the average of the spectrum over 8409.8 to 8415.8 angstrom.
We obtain 11.8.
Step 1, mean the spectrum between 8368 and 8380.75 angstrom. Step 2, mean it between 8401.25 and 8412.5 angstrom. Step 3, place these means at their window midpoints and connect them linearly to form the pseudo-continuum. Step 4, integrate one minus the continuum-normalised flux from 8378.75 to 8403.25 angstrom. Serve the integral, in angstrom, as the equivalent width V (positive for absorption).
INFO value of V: 1.9 angstrom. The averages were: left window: 13.6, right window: 12.7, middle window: 12.1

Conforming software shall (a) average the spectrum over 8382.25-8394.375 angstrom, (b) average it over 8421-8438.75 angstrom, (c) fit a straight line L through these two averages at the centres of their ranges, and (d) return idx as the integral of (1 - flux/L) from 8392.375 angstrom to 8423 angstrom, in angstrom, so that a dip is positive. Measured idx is 1.25 angstrom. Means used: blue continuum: 12.2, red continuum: 12.8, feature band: 12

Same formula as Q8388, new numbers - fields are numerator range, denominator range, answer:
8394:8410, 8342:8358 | 0.93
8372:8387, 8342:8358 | 0.94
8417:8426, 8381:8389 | 1.09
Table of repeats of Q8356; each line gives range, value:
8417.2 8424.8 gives 11.7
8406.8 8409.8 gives 12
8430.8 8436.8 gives 13.3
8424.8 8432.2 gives 12.7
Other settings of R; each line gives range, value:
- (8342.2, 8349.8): 12.7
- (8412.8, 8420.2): 10.9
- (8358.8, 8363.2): 13.6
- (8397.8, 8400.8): 9.77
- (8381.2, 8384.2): 9.32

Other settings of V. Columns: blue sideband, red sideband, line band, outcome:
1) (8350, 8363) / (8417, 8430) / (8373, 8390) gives 0.8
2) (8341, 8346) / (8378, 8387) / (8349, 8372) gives -1.4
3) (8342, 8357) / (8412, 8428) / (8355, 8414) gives -0.9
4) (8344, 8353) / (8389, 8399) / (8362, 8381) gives -0.7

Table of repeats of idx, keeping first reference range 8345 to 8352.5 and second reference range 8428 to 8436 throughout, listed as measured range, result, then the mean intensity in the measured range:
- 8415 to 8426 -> 0.89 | 11.8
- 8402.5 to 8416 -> 0.76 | 12.1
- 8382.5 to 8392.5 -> 0.56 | 12.2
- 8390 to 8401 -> 0.51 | 12.3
